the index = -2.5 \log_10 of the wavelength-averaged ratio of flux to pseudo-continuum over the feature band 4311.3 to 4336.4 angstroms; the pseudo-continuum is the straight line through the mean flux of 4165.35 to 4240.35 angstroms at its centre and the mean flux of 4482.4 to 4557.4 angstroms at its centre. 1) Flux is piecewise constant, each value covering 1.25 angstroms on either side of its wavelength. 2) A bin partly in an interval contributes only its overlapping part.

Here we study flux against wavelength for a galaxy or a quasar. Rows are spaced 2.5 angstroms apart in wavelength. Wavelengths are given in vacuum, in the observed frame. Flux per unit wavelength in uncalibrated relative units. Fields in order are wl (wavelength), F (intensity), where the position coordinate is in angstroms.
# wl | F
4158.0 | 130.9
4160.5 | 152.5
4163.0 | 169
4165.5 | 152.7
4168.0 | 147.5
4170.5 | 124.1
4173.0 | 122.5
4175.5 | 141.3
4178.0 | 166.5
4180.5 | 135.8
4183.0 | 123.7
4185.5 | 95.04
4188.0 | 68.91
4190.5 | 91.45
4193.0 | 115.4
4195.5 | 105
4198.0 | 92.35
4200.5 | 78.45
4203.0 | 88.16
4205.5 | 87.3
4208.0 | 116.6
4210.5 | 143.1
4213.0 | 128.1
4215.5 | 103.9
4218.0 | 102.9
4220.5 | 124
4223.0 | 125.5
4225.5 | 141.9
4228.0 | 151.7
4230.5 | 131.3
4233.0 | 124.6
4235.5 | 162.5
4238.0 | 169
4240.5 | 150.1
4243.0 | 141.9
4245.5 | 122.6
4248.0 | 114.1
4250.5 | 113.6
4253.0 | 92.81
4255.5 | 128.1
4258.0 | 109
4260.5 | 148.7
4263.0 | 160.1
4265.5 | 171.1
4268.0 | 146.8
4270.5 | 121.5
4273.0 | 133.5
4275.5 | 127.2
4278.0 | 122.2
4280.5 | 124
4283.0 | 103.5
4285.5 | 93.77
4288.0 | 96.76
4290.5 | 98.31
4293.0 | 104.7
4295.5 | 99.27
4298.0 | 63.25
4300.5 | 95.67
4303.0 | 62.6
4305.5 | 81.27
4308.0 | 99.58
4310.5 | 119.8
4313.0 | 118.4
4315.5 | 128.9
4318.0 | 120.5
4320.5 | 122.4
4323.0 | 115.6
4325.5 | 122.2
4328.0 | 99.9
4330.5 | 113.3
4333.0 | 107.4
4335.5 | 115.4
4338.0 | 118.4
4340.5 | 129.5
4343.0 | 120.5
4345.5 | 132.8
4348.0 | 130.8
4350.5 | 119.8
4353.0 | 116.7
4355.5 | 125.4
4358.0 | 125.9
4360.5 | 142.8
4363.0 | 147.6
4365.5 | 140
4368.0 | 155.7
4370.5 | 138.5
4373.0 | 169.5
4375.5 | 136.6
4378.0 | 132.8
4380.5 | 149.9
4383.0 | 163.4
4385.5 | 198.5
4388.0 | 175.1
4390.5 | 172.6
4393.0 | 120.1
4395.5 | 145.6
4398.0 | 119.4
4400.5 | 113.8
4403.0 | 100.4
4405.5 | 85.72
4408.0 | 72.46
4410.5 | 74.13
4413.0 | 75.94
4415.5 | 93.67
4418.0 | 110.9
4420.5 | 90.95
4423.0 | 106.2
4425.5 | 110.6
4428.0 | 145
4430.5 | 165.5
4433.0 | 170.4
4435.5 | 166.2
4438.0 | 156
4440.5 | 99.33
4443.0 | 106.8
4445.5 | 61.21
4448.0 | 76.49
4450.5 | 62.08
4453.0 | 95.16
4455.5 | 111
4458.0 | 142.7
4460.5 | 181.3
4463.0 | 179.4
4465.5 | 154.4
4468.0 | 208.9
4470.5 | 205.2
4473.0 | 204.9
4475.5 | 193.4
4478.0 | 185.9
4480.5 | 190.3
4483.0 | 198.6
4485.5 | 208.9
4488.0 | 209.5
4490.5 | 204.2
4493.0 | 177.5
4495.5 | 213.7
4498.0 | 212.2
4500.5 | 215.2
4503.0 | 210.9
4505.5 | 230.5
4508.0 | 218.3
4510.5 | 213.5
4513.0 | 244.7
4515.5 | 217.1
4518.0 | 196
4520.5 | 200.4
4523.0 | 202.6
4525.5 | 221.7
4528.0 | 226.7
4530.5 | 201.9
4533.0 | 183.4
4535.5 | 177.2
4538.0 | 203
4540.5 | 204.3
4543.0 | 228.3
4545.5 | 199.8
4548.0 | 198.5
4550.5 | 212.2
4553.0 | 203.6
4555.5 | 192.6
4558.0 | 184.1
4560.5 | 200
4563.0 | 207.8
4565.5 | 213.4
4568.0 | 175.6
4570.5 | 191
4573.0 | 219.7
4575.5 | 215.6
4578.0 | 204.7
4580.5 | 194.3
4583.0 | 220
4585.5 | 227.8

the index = 0.31 mag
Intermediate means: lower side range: 122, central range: 116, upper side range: 207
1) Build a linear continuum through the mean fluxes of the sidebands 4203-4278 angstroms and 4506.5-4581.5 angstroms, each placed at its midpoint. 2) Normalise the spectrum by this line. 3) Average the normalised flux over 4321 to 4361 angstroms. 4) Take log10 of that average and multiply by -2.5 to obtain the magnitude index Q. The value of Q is 0.27 mag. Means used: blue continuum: 130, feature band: 121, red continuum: 205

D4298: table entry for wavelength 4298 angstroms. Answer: 63.25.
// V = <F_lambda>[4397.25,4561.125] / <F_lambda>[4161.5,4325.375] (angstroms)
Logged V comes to 1.39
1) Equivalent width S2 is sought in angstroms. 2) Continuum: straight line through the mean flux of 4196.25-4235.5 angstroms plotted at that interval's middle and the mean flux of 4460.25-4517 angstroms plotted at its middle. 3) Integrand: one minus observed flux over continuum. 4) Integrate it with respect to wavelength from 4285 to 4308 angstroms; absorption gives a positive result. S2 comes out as 8.7 angstroms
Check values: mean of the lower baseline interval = 117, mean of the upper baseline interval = 204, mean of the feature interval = 88.8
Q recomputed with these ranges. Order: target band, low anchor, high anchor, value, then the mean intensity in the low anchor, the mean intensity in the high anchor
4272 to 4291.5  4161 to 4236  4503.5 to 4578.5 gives 0.257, 122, 206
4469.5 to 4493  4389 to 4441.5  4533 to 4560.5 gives -0.240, 119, 200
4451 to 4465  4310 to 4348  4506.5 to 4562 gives 0.251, 119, 206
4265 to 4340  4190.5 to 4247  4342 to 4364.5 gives 0.142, 122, 129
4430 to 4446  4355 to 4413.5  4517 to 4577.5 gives 0.163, 133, 203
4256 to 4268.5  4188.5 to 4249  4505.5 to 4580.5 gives -0.108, 121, 206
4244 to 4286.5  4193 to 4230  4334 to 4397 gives -0.022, 114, 141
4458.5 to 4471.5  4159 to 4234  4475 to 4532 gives 0.084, 122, 209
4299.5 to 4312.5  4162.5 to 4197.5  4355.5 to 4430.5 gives 0.333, 124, 129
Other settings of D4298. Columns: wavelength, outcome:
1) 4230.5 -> 131.3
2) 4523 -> 202.6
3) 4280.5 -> 124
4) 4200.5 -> 78.45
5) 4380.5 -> 149.9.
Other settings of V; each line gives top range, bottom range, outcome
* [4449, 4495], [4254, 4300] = 1.45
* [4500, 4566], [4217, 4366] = 1.71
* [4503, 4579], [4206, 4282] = 1.57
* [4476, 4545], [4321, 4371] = 1.65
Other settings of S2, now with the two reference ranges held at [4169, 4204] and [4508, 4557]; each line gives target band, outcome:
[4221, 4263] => -2.5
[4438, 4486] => 9.8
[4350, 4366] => 2.8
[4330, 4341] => 2.6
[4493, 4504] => -0.6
